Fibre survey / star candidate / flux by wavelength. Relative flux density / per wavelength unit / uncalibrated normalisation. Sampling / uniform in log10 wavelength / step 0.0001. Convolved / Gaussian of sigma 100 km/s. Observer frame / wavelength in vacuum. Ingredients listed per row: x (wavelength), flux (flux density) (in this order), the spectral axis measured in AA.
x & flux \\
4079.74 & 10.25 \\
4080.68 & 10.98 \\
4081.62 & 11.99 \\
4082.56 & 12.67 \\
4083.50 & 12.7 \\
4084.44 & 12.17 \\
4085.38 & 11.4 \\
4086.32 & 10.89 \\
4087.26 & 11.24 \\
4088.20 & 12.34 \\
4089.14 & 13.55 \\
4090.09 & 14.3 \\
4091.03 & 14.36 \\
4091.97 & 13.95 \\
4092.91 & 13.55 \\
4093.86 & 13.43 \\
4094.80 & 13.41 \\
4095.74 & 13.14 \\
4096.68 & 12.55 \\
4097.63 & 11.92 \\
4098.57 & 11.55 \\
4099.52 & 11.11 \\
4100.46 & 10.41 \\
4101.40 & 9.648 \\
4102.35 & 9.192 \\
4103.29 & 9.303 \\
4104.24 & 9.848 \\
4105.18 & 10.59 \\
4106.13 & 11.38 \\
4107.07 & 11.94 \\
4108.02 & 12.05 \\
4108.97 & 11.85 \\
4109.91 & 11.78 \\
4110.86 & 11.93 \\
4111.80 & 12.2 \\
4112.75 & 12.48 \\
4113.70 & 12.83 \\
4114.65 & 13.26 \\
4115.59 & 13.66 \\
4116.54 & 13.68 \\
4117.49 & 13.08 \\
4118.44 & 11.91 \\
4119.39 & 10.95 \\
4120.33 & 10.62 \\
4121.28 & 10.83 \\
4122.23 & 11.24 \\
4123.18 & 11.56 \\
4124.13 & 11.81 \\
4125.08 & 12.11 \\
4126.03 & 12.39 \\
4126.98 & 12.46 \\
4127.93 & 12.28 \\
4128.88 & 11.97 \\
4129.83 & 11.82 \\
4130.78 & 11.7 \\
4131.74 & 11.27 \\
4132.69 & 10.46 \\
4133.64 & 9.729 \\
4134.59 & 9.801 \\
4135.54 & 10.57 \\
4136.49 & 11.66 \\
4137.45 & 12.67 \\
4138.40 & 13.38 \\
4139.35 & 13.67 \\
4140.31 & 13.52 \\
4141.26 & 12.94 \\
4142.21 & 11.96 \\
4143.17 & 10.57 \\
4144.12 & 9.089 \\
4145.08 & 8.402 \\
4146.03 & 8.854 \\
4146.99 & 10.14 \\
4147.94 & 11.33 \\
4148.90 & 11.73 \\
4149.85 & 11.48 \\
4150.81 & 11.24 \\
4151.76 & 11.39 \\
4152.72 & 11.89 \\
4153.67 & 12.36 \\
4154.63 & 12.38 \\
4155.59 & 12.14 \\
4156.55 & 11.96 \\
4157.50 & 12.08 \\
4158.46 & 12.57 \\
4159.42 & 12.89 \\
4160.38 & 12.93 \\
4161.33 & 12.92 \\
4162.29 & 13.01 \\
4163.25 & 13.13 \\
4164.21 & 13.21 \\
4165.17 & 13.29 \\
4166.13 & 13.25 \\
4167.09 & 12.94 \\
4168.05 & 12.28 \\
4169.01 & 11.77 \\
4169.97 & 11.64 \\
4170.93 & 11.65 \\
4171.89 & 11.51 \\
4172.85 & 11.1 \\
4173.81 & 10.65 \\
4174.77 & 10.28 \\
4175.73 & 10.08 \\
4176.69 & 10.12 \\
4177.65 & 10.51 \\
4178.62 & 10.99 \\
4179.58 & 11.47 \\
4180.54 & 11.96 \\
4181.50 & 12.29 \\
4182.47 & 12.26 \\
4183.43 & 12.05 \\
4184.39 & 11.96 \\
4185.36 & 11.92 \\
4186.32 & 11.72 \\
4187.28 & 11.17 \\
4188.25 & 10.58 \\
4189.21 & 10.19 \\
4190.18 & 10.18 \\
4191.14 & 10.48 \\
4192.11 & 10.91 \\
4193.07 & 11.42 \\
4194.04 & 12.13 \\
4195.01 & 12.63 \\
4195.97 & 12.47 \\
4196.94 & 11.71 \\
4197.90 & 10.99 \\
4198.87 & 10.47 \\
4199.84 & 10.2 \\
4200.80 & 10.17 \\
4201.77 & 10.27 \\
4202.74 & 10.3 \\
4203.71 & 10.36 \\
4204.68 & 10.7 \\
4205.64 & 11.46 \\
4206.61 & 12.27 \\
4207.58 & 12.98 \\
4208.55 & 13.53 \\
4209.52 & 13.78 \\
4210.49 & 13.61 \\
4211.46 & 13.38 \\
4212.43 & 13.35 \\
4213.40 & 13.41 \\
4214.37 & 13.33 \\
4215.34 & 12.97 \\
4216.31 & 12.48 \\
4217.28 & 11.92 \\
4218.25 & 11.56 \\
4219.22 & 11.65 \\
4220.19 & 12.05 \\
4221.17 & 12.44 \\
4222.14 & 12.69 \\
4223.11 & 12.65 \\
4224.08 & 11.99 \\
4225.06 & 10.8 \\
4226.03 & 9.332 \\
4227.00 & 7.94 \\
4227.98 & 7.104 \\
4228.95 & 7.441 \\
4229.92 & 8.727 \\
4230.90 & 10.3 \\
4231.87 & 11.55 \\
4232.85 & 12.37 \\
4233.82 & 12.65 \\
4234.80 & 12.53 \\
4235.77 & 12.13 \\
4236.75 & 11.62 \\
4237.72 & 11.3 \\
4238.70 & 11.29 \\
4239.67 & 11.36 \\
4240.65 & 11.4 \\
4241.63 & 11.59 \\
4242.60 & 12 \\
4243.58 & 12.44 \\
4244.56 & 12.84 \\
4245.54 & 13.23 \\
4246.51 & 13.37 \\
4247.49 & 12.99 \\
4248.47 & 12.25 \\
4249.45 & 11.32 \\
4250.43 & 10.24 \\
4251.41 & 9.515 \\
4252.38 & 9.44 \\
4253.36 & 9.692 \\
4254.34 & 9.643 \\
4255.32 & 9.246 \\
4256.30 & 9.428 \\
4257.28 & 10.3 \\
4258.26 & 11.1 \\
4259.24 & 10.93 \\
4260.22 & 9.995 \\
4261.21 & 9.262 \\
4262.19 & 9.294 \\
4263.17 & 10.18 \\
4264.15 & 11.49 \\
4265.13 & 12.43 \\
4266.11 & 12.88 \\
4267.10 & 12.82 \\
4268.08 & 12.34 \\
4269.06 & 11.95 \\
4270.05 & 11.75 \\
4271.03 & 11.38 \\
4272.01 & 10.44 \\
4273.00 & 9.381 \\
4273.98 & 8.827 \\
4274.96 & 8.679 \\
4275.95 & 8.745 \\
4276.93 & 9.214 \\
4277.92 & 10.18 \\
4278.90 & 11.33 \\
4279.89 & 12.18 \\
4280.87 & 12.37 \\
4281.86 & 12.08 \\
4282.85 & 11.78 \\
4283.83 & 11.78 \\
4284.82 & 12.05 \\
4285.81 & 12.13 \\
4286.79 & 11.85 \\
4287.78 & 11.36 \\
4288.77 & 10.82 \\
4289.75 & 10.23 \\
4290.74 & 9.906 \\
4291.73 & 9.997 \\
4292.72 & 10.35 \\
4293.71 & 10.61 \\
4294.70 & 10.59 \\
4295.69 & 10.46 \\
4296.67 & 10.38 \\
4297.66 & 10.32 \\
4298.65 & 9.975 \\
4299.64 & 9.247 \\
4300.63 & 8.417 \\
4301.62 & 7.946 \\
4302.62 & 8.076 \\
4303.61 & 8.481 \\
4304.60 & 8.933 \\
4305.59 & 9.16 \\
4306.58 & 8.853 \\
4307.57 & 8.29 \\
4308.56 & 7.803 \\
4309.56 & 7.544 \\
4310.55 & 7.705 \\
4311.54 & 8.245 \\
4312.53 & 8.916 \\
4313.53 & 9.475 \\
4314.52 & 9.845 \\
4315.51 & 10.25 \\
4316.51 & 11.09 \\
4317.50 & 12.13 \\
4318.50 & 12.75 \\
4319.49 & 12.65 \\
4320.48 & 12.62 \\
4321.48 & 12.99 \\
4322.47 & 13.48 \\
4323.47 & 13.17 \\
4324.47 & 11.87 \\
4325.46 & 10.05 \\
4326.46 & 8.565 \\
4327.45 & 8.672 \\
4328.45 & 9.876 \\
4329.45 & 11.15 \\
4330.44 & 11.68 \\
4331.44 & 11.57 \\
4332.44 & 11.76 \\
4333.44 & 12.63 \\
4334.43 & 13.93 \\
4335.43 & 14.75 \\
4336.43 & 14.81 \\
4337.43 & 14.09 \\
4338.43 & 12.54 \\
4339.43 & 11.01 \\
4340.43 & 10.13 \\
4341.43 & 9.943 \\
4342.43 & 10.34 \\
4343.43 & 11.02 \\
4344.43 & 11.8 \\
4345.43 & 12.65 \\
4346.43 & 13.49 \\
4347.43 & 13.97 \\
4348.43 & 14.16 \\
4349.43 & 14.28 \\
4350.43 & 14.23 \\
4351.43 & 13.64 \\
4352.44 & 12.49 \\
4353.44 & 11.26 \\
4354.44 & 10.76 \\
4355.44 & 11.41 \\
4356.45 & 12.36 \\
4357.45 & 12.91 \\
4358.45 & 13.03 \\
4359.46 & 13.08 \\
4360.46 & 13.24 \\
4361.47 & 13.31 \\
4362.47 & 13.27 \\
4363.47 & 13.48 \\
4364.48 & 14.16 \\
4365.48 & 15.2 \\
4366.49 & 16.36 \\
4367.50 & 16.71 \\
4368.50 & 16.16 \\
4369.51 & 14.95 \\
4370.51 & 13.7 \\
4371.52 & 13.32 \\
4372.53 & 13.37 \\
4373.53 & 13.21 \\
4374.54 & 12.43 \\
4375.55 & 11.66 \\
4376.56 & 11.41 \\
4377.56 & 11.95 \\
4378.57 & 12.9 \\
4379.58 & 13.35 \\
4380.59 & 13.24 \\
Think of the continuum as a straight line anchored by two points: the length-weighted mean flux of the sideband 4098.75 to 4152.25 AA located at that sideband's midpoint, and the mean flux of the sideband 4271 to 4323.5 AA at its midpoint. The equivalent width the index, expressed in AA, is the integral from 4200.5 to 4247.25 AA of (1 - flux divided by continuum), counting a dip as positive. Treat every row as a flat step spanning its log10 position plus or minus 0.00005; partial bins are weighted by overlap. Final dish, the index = -3.9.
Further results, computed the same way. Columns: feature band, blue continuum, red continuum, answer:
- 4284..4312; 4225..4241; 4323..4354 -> 4.5 AA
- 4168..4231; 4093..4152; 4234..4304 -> -1.0 AA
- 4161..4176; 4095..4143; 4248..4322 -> -1.0 AA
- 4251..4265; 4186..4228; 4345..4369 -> 2.5 AA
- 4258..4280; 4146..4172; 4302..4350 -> 1.5 AA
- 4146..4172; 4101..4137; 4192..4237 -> -1.3 AA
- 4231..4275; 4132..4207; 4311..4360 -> 1.9 AA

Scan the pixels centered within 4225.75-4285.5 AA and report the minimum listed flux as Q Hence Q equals 7.104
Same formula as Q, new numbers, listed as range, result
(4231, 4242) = 11.29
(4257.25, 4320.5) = 7.544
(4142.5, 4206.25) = 8.402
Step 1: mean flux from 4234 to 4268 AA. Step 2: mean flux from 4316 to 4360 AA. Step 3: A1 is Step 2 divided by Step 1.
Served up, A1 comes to 1.08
